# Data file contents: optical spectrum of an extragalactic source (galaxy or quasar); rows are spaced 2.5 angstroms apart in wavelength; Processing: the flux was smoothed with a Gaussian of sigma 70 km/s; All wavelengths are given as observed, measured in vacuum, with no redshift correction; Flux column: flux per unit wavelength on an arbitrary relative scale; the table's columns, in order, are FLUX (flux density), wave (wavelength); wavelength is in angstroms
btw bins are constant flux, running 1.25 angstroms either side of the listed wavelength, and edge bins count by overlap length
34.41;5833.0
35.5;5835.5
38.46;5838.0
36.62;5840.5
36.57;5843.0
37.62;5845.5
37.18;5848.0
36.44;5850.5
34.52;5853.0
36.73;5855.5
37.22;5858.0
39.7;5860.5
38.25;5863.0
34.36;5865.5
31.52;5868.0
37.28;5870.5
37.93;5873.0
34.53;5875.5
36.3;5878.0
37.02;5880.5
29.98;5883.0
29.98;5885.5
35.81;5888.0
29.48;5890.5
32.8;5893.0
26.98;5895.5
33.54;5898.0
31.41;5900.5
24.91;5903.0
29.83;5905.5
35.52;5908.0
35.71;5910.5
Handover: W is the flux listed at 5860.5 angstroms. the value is 39.7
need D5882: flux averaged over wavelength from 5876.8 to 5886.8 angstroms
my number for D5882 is 33.3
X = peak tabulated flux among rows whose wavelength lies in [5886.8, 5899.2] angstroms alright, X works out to 35.81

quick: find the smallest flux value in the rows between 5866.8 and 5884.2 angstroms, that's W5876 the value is 29.98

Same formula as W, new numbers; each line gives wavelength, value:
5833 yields 34.41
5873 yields 37.93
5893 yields 32.8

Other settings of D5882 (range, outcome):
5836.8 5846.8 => 37.3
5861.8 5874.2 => 35.9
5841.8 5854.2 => 36.5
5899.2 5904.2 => 28.2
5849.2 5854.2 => 35.5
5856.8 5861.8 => 38.5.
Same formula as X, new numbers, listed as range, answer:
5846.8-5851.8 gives 37.18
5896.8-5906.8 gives 33.54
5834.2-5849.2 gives 38.46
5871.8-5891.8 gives 37.93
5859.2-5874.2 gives 39.7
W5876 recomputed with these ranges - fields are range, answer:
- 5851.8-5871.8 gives 31.52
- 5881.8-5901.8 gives 26.98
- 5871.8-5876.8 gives 34.53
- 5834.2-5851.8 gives 35.5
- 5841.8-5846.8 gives 36.57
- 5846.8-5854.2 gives 34.52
